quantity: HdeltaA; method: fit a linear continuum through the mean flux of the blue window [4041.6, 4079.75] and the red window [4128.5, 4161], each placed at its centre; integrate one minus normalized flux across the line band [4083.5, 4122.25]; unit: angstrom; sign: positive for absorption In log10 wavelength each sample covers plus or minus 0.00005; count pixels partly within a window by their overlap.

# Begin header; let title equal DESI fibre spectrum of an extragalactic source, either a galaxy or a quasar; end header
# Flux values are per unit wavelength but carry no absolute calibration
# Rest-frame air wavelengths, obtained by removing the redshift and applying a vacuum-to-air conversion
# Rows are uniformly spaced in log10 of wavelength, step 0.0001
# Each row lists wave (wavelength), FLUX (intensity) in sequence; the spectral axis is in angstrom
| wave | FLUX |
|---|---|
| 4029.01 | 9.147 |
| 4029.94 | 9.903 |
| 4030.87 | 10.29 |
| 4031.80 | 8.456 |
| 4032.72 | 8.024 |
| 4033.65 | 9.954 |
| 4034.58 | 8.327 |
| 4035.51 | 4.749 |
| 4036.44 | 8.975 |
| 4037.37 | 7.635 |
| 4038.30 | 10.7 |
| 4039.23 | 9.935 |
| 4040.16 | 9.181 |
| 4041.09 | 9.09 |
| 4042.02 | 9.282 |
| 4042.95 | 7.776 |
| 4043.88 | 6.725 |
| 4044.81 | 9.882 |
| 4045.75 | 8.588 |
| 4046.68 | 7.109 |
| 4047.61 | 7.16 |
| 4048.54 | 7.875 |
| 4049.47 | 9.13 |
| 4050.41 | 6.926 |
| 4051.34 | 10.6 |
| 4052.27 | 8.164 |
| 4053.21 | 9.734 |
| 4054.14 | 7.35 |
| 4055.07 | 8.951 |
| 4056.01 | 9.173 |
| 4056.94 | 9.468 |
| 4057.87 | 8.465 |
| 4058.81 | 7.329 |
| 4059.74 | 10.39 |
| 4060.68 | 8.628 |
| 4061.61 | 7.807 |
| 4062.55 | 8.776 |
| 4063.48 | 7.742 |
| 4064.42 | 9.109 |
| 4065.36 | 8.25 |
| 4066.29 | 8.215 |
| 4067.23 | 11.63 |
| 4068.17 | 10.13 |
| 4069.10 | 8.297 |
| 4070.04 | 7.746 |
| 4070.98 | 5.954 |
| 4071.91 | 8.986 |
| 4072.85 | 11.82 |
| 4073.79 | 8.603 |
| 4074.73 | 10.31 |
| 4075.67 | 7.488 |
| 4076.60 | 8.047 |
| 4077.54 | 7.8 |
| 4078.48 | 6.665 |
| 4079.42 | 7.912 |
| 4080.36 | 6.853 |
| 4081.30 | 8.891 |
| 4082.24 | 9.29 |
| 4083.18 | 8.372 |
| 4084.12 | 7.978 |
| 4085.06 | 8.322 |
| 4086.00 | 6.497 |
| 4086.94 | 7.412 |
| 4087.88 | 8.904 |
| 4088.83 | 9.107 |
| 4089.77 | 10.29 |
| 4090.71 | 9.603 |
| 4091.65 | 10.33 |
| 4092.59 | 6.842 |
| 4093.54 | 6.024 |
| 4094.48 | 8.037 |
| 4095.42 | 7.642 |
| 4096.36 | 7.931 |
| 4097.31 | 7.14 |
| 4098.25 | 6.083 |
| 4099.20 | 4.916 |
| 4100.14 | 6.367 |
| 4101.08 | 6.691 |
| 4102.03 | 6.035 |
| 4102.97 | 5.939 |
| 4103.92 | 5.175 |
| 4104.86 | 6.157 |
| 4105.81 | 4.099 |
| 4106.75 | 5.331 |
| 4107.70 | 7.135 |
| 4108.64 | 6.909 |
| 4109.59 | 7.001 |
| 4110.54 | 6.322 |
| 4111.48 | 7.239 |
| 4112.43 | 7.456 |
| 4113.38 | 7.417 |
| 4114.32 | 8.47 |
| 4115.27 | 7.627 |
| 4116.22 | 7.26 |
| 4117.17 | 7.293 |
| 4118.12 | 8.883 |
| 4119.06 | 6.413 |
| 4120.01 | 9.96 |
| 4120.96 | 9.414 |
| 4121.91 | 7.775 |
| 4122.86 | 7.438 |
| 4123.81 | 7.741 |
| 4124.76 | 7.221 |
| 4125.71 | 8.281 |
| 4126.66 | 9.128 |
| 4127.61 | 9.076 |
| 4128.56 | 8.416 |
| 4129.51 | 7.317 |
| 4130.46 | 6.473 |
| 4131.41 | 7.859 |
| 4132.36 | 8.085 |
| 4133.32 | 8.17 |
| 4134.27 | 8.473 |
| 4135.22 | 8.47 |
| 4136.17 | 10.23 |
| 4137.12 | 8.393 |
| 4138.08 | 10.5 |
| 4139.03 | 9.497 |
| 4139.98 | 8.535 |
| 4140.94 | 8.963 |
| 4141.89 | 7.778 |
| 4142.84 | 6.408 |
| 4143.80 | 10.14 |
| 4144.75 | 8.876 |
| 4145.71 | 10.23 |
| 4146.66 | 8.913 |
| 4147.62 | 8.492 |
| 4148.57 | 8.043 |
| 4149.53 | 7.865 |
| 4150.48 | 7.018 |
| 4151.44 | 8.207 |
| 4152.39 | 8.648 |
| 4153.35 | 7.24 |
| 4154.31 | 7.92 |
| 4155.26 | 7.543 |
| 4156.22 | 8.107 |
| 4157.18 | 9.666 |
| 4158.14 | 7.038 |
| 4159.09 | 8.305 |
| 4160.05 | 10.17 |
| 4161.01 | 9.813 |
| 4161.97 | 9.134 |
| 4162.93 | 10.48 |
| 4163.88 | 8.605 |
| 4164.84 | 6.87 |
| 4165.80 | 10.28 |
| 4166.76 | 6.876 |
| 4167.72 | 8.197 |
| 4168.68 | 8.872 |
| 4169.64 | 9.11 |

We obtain 5.2 angstrom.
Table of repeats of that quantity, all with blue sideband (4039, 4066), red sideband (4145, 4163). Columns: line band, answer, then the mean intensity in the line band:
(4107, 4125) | 2.0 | 7.61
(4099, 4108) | 2.9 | 5.79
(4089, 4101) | 1.3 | 7.61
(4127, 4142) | 0.0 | 8.54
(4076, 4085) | 0.6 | 7.99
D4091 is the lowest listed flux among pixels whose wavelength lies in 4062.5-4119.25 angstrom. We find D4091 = 4.099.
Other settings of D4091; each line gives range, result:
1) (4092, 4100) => 4.916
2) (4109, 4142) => 6.322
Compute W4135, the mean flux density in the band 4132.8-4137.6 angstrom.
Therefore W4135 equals 8.74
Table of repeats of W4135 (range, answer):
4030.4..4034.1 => 9.19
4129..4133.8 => 7.58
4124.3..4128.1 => 8.43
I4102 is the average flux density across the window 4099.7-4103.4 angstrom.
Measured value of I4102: 6.27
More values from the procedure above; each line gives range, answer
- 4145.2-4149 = 8.93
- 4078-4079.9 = 7.28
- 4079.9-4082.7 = 8.35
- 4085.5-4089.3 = 7.97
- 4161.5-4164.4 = 9.39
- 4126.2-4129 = 8.88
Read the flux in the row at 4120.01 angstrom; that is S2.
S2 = 9.96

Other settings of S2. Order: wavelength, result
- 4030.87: 10.29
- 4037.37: 7.635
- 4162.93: 10.48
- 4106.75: 5.331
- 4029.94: 9.903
